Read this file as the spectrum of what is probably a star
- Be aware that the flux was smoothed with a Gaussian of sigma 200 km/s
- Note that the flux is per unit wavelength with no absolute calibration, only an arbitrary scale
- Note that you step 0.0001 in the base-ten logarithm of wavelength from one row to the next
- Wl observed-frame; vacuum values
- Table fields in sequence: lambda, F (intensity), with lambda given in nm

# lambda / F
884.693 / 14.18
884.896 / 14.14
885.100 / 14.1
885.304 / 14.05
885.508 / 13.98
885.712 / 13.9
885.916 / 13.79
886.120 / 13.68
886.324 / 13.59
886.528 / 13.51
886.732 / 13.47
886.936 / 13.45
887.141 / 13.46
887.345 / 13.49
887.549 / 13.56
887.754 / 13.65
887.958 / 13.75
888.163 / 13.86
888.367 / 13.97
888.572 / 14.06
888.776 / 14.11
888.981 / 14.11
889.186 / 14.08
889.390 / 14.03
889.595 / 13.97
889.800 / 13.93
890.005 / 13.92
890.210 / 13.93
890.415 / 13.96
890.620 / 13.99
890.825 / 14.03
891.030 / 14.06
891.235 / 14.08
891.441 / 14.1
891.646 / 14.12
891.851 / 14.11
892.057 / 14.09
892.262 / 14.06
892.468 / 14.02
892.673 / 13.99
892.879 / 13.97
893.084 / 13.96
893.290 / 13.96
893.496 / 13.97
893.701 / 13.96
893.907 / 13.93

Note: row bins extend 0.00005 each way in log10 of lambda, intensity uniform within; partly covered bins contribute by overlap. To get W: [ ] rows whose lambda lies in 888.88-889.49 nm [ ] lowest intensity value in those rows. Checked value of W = 14.03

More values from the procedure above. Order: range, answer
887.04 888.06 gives 13.46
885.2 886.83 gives 13.47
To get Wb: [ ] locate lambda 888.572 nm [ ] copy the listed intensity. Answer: 14.06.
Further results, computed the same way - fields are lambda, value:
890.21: 13.93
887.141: 13.46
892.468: 14.02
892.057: 14.09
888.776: 14.11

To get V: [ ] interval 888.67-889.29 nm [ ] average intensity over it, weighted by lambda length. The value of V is 14.1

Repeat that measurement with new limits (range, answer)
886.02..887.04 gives 13.5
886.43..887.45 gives 13.5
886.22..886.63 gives 13.6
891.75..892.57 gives 14.1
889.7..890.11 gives 13.9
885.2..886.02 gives 13.9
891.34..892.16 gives 14.1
